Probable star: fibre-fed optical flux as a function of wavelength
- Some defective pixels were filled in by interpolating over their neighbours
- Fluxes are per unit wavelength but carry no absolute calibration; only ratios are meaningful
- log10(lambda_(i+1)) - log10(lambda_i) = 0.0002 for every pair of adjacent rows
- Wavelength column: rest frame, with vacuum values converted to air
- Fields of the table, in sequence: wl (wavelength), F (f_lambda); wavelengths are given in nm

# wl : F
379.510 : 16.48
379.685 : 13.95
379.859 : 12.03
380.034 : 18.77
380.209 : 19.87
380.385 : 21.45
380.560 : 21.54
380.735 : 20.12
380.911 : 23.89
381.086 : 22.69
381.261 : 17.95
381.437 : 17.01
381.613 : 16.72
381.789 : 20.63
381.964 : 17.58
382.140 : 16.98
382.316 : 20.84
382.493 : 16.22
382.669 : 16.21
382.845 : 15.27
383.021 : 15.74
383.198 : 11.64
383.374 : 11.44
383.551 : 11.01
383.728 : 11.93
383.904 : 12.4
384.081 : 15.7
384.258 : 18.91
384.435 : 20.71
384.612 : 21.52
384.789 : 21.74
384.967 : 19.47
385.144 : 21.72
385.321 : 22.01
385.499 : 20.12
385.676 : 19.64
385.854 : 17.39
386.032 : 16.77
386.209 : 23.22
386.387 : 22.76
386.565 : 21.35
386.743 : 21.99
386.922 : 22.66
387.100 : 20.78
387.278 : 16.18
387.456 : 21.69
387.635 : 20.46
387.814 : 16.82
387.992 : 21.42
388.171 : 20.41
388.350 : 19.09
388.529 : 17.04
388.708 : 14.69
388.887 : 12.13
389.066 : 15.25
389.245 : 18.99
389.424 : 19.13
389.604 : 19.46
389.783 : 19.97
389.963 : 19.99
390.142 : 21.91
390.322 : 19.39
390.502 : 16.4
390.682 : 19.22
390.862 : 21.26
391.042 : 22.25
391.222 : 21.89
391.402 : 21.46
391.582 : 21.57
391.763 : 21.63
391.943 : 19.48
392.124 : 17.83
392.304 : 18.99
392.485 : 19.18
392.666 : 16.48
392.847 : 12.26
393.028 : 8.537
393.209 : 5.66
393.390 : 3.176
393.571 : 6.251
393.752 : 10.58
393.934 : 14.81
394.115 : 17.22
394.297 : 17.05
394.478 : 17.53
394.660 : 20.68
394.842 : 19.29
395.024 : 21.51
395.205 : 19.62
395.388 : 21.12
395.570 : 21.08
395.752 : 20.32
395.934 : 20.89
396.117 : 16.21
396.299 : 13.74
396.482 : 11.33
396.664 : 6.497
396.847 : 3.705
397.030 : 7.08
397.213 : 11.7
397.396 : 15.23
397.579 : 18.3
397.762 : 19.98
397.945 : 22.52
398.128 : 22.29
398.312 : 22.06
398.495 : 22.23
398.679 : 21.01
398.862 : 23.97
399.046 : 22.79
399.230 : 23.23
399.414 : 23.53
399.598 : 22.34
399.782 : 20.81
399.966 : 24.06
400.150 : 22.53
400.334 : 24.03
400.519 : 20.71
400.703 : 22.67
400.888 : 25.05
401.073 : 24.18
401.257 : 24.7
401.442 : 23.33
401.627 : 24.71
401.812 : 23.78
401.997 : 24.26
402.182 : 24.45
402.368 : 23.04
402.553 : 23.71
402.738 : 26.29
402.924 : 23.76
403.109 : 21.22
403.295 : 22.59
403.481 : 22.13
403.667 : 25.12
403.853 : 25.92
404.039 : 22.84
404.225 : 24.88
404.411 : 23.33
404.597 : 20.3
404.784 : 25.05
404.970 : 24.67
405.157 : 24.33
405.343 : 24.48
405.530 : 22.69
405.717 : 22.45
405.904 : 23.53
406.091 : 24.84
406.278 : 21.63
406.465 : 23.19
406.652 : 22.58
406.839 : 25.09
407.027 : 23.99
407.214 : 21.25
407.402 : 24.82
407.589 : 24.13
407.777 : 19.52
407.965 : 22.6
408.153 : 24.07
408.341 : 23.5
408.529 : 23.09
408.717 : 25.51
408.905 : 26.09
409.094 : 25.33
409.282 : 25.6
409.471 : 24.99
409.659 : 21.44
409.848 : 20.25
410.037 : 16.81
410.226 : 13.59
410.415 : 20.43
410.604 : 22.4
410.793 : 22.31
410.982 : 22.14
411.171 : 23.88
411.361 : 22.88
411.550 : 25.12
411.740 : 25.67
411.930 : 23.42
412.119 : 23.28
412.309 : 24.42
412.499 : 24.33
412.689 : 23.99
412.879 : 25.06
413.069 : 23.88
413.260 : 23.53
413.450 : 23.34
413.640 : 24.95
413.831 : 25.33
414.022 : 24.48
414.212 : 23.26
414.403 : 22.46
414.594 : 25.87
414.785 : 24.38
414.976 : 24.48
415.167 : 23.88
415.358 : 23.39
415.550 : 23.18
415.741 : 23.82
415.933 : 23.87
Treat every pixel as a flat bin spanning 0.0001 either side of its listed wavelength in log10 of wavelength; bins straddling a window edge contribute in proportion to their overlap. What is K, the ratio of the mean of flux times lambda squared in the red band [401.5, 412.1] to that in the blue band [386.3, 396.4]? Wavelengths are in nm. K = 1.4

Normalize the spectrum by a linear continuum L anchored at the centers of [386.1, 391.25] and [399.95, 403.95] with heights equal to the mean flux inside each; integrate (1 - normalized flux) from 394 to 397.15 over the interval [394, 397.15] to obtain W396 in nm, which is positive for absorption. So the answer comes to 0.81 nm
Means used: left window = 19.5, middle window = 16.1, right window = 23.7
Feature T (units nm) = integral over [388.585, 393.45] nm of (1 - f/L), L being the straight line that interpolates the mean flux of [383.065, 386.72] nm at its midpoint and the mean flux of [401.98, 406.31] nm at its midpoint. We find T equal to 0.59 nm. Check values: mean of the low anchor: 18.1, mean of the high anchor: 23.7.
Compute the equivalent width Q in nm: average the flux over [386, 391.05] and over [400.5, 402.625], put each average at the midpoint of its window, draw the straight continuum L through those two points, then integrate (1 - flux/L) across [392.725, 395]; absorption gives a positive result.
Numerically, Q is 0.877 nm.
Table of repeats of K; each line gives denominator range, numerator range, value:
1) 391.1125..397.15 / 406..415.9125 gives 1.63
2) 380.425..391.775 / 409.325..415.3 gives 1.40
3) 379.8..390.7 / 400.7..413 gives 1.41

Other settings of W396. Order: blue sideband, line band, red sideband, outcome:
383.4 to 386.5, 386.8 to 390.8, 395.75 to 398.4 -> -0.301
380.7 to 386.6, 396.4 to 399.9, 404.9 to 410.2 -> 0.537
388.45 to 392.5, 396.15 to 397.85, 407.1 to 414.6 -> 0.695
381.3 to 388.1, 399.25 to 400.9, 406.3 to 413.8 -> -0.117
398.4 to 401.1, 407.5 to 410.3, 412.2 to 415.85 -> 0.136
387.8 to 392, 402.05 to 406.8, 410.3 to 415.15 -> -0.314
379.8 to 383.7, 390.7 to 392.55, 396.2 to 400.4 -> -0.252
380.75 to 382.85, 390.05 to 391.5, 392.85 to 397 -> -0.448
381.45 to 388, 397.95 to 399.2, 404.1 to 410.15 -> -0.062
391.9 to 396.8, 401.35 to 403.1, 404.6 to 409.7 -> -0.304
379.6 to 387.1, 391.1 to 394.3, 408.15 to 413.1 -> 0.757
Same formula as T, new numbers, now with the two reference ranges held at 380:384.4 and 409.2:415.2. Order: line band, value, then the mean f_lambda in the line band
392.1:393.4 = 0.42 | 13.1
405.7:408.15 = -0.11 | 23.1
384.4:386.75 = -0.36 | 20.7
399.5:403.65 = -0.45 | 23.4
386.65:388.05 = -0.15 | 20.2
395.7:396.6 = 0.18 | 16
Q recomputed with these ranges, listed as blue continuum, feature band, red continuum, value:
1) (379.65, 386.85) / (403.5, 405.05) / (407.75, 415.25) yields -0.13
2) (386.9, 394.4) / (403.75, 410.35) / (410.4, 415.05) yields -0.28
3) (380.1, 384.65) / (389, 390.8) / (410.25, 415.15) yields 0.00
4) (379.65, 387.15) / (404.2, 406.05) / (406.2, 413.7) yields -0.11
